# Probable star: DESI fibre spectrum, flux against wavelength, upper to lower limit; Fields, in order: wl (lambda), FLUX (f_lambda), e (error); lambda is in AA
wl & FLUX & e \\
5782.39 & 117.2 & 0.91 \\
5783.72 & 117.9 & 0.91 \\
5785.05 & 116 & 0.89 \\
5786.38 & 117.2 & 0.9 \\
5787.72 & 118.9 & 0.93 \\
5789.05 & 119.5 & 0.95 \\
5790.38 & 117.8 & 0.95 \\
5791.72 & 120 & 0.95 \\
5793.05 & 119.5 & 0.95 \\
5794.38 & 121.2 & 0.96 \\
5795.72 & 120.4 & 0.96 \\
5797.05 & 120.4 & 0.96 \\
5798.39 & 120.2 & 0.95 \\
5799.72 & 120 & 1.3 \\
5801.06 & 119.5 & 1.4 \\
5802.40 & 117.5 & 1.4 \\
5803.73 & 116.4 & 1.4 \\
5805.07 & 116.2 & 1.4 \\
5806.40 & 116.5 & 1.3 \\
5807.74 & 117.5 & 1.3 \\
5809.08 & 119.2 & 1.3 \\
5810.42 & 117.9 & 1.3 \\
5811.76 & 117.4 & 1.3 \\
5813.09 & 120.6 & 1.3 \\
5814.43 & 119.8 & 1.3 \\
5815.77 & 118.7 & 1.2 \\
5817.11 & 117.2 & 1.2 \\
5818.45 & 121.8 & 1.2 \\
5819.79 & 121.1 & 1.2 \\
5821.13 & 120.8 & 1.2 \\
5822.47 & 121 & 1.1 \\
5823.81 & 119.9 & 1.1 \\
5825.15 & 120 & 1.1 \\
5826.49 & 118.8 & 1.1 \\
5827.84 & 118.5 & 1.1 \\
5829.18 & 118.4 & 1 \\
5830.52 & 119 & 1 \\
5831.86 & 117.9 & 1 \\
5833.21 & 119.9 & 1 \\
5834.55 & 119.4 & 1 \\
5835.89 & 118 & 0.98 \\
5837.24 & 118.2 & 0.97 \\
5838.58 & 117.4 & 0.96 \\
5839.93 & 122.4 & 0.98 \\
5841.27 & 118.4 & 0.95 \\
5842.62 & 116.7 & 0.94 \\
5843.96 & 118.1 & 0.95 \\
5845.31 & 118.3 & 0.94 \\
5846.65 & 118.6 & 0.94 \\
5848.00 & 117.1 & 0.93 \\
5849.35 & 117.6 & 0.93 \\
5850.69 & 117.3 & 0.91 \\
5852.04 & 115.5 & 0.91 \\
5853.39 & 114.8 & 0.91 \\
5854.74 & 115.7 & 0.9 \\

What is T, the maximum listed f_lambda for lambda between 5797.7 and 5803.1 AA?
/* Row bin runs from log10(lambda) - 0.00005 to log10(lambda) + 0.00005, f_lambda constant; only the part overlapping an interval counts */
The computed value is 120.2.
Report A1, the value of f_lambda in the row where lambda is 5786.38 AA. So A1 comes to 117.2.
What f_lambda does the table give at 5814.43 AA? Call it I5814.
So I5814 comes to 119.8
